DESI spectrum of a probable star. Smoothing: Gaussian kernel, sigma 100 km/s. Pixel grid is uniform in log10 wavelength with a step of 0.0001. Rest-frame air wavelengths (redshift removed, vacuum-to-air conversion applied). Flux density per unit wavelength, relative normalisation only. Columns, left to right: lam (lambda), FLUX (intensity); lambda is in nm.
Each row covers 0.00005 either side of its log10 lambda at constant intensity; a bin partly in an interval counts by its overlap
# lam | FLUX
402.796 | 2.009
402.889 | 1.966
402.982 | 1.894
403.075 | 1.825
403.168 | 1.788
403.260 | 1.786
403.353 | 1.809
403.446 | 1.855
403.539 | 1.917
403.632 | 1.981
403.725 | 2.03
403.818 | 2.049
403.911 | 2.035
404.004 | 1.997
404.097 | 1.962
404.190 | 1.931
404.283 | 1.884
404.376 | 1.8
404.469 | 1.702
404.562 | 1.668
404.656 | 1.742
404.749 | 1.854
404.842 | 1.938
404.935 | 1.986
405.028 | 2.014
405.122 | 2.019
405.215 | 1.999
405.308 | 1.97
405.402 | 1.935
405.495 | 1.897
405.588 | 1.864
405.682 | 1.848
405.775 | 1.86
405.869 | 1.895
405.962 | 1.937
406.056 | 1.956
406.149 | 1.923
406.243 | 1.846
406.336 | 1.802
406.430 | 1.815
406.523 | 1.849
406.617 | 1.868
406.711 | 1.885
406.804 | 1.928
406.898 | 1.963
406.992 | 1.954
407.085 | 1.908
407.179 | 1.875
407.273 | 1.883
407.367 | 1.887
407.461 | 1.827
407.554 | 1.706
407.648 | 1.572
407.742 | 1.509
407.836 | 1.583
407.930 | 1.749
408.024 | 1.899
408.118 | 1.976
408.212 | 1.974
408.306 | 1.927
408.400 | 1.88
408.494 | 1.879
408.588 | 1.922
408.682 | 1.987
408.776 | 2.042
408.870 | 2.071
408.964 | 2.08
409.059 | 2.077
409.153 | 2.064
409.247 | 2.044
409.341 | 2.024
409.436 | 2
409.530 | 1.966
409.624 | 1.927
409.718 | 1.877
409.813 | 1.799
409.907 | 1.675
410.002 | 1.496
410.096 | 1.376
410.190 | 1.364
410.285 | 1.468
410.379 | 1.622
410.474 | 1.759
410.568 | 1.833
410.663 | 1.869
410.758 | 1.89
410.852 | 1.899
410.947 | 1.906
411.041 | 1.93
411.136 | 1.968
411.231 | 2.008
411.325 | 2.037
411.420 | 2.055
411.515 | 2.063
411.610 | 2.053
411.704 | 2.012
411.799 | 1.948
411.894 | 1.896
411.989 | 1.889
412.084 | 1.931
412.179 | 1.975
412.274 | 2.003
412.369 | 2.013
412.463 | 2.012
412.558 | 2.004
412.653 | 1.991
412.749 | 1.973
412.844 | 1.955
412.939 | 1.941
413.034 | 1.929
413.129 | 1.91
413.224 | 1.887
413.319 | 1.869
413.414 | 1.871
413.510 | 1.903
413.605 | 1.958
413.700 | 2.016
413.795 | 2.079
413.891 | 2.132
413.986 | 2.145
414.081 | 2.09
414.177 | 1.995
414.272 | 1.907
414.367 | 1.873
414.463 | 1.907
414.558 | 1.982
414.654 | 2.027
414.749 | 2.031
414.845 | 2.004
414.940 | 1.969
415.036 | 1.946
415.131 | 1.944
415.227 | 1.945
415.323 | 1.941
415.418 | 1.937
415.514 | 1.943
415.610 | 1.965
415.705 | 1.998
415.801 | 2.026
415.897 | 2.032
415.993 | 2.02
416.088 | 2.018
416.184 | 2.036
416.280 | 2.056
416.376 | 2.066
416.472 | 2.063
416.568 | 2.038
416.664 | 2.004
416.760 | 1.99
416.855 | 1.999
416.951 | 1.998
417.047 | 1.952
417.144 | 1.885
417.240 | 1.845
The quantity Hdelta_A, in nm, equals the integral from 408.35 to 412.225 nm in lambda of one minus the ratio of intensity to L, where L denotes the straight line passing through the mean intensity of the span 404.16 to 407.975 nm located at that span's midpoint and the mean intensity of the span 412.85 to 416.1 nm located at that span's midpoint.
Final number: 0.046 nm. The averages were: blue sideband 1.85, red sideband 1.97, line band 1.89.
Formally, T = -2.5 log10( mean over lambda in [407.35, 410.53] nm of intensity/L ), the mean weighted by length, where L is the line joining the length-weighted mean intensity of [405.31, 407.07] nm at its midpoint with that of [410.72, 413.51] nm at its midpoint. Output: 0.06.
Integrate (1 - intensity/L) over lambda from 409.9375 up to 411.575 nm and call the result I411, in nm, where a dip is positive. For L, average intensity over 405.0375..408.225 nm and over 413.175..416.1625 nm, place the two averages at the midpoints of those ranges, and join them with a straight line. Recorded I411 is 0.11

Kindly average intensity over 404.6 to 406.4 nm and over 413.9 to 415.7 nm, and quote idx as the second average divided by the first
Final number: 1.04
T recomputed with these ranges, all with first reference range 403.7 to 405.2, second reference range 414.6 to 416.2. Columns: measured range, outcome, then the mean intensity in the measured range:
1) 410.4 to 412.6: 0.005 mag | 1.95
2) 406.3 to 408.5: 0.056 mag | 1.84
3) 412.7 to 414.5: 0.005 mag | 1.96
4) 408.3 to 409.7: -0.027 mag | 1.99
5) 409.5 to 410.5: 0.175 mag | 1.66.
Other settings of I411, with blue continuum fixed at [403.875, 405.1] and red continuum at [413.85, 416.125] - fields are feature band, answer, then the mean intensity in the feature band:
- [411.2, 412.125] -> -0.01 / 1.99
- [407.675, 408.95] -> 0.03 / 1.88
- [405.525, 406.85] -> 0.02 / 1.88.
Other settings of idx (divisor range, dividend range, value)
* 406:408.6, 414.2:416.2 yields 1.07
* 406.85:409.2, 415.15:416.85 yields 1.06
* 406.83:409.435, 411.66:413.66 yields 1.02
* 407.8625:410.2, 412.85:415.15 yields 1.04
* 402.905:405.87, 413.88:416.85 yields 1.05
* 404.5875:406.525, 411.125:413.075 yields 1.04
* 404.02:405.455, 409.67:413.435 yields 0.99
